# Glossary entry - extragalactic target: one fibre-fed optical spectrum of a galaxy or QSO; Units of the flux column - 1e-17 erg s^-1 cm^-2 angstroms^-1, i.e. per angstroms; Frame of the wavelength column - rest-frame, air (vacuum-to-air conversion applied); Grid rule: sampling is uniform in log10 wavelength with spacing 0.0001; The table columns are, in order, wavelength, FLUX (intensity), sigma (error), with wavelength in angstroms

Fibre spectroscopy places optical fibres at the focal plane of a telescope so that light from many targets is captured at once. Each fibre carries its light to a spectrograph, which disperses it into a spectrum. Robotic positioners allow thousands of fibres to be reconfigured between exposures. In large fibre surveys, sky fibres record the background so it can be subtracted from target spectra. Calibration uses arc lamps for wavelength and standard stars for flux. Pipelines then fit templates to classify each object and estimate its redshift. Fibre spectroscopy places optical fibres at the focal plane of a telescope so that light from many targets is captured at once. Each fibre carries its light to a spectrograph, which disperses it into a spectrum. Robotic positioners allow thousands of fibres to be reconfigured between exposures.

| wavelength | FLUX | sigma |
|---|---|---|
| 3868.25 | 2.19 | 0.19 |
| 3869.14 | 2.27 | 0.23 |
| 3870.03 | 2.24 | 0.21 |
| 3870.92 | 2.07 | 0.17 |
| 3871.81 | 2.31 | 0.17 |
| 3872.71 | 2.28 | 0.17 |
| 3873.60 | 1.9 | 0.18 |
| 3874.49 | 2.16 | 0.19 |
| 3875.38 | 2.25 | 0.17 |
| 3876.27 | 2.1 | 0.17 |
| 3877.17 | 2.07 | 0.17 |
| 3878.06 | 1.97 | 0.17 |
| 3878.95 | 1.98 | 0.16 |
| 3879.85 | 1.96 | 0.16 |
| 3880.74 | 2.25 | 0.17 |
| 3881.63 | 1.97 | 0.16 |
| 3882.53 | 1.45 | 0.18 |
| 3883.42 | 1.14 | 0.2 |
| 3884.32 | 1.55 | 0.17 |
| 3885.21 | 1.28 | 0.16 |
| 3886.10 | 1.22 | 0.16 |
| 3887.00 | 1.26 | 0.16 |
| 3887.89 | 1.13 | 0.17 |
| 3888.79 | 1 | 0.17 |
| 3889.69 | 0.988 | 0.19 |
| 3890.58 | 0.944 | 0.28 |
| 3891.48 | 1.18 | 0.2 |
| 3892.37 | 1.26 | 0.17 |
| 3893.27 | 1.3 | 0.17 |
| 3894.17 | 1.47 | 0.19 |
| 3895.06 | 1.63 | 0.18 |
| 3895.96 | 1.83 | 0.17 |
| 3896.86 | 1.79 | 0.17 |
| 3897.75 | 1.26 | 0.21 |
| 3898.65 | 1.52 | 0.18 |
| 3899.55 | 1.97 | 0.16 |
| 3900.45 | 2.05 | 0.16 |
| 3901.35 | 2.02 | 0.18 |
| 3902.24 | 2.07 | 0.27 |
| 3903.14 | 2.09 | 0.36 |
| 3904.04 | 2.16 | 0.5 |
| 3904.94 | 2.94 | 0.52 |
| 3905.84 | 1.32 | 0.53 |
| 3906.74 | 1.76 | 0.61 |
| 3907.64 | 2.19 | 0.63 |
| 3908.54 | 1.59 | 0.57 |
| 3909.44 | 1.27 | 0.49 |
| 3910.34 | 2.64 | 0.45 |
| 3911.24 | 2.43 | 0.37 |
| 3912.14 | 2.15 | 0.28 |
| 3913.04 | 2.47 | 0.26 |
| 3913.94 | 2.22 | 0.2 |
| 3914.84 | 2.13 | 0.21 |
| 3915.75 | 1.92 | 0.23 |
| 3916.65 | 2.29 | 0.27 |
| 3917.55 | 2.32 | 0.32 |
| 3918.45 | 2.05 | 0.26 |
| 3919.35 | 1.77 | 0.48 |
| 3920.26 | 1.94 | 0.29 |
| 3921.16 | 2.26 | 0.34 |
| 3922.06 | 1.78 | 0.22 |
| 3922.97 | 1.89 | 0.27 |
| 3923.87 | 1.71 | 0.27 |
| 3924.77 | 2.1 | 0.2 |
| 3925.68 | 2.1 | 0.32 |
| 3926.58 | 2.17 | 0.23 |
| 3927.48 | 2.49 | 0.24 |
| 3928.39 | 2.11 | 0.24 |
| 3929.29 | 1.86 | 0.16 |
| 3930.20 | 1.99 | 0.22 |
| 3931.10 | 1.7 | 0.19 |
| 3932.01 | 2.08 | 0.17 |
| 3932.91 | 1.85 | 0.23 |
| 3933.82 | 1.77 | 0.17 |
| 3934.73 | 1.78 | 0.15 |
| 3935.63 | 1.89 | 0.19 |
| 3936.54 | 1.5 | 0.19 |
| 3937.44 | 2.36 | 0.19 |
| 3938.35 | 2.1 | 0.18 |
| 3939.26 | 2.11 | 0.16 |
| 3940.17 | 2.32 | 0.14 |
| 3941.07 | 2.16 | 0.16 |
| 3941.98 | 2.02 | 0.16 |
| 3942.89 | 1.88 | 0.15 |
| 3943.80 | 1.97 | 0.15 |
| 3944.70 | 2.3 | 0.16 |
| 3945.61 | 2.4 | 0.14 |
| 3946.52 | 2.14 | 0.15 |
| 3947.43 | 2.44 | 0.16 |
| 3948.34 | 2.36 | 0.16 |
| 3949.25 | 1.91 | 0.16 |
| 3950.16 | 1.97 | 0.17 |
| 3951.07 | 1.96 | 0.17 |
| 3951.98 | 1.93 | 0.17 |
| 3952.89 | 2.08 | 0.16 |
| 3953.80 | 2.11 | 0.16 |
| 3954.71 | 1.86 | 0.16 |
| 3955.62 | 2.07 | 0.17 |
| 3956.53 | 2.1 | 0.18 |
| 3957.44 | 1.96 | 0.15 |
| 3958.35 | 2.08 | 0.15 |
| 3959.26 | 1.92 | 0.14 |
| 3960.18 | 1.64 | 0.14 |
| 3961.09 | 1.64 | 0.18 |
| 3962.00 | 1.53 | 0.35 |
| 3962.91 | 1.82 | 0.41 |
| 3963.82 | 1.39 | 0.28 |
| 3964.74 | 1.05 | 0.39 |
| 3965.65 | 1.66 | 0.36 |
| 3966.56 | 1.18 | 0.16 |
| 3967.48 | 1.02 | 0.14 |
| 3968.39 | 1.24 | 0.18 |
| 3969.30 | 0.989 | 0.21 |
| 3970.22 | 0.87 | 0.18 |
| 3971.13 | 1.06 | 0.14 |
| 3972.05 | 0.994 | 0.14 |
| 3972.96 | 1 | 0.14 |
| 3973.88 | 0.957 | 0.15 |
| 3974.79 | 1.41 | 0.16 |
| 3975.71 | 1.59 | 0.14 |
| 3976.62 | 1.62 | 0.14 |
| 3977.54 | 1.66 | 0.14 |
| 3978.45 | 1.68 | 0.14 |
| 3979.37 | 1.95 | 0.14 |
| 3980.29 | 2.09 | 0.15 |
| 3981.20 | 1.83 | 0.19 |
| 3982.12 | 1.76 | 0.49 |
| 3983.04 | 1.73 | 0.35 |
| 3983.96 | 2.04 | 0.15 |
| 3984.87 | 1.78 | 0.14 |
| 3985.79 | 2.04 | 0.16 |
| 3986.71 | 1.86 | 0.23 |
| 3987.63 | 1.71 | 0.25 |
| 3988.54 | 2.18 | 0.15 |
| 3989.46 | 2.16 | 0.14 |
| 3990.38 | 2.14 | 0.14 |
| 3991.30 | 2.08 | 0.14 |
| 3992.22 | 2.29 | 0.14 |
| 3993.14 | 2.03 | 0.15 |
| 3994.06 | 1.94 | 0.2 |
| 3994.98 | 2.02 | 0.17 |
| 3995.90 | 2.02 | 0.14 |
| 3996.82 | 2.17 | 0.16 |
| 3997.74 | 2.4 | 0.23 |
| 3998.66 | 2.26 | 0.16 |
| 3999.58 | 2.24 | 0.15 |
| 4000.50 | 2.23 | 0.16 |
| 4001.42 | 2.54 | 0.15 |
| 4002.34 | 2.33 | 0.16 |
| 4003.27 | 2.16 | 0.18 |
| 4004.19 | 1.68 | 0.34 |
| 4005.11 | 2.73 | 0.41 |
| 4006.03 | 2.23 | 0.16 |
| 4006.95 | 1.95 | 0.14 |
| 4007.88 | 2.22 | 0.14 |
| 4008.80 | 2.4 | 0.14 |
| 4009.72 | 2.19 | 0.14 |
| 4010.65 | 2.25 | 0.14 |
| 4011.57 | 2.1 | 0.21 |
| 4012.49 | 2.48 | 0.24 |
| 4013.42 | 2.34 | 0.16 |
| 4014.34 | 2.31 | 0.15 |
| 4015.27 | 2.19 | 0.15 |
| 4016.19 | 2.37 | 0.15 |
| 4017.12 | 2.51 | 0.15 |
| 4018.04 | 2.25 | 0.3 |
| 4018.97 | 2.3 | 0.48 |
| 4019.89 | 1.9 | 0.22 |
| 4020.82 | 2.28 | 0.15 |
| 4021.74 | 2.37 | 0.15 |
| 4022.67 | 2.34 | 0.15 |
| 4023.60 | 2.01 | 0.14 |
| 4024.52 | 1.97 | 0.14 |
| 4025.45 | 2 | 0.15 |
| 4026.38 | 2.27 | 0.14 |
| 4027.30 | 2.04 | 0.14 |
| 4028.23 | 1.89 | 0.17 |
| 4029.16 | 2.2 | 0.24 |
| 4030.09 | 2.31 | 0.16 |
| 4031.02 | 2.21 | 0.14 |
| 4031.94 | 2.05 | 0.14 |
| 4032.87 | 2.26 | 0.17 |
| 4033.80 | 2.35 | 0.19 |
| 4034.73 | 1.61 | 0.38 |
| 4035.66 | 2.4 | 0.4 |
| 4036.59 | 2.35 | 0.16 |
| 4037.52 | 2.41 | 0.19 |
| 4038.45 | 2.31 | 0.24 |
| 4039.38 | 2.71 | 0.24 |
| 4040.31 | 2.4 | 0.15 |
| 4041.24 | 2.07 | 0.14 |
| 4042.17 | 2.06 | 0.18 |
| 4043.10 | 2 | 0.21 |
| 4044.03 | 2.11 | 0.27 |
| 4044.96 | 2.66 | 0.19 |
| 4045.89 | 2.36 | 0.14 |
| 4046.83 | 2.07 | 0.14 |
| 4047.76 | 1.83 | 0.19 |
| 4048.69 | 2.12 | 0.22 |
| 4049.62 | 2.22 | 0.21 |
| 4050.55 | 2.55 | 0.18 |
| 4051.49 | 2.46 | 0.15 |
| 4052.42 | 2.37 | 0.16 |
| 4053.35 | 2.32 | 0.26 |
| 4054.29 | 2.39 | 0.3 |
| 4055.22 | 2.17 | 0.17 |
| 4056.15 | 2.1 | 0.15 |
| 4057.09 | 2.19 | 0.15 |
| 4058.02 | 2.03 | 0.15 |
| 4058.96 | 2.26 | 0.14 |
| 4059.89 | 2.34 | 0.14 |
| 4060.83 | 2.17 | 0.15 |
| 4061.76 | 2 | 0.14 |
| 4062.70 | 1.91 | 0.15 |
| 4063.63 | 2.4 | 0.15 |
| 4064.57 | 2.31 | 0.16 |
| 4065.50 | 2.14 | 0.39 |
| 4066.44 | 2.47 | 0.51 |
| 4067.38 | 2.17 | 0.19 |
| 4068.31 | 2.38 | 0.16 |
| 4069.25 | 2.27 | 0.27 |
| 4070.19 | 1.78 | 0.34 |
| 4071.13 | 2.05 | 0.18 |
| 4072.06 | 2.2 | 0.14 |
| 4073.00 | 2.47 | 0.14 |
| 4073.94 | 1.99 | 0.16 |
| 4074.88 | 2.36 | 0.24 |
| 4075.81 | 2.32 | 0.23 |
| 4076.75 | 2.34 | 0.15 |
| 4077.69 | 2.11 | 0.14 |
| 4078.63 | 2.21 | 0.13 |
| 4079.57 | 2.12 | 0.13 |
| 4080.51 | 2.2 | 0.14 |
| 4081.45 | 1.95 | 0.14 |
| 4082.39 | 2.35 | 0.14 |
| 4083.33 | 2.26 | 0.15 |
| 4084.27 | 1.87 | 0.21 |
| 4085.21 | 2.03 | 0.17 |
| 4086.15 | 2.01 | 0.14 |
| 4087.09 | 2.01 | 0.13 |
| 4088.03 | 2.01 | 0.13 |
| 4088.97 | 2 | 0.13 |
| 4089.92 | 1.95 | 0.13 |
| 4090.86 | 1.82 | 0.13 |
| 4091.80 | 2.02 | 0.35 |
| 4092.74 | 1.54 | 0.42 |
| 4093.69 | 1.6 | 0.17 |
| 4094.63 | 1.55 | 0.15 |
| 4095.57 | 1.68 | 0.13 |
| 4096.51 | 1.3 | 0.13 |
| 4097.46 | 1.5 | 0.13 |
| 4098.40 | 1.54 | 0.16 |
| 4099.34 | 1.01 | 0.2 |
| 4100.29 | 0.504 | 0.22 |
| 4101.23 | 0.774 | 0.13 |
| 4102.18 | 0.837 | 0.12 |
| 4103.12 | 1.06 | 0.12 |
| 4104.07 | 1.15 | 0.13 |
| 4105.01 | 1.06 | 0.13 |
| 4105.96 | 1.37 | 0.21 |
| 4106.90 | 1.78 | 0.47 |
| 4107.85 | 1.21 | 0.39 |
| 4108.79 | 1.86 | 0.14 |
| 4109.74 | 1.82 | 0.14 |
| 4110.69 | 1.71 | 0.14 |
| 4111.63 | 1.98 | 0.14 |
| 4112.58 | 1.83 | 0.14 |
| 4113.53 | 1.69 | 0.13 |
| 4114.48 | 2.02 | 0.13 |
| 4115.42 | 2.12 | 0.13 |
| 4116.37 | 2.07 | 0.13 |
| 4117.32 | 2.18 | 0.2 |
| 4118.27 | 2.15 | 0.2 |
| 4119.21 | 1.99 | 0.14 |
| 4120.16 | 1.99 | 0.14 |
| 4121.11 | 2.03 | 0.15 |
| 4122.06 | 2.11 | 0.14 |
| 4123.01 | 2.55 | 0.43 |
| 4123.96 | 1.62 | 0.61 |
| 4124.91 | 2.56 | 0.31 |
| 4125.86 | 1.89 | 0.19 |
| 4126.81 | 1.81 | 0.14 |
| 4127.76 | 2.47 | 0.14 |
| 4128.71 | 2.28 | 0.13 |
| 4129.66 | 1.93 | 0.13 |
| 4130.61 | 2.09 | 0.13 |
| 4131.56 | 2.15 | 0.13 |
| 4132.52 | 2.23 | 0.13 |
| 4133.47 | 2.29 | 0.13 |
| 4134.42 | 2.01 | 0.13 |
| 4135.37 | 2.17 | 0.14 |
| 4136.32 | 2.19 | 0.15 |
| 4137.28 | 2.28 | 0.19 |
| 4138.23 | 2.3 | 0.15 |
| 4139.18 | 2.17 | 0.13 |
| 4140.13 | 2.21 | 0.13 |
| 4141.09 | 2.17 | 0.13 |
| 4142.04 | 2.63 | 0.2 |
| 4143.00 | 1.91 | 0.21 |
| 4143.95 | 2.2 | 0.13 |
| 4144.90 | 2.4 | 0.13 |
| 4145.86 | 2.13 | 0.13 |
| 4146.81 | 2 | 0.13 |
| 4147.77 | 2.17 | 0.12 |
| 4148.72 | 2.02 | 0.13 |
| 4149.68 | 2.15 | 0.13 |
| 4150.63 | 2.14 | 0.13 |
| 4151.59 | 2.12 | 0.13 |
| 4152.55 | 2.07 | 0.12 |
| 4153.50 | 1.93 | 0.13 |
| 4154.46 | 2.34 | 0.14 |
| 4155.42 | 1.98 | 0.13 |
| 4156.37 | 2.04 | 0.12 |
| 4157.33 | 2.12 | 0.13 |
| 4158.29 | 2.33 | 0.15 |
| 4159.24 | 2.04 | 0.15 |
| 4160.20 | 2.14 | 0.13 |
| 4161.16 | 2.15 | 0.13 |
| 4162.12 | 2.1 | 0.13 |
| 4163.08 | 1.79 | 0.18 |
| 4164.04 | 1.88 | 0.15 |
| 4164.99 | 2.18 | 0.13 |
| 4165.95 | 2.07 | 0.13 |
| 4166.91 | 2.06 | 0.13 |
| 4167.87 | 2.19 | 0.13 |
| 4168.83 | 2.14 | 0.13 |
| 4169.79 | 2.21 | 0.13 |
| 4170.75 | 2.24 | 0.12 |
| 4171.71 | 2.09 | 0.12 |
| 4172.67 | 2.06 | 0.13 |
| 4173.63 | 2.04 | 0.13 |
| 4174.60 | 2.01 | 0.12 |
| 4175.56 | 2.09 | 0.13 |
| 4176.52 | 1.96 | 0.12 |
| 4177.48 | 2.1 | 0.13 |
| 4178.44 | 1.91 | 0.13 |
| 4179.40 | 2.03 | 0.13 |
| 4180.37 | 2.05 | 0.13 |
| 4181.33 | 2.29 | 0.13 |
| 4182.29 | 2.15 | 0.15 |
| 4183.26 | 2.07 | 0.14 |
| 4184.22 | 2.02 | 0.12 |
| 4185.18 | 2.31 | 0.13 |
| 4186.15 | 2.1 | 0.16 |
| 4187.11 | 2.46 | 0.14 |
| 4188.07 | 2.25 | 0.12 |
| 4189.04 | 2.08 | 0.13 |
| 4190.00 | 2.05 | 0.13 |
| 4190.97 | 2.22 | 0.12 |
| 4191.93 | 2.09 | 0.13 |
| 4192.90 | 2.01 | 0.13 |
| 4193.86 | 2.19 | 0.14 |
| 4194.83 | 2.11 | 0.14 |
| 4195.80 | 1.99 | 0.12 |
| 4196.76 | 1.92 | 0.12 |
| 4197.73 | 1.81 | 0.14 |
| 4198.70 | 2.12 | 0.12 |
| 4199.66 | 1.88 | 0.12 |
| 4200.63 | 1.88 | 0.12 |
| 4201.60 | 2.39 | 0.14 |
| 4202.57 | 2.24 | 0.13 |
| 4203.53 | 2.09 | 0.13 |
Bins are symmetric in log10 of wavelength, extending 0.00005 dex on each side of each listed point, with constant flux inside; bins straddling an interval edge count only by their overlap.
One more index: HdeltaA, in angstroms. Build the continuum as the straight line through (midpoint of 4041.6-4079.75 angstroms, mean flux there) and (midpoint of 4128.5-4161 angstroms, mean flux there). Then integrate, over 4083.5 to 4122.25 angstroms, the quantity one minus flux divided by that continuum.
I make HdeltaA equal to 9.0 angstroms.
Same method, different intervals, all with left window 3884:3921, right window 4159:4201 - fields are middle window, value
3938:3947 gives -1.6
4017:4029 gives -1.6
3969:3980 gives 3.1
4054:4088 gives -3.7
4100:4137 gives 3.1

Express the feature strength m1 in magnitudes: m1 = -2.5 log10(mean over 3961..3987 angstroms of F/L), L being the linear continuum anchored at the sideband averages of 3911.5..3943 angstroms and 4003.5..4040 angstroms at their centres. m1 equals 0.39 mag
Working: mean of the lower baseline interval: 2.04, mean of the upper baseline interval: 2.22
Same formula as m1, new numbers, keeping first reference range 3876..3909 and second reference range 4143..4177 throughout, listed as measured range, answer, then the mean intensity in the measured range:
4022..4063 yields -0.156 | 2.2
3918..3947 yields -0.167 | 2.02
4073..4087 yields -0.100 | 2.16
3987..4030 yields -0.181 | 2.19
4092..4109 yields 0.470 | 1.3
